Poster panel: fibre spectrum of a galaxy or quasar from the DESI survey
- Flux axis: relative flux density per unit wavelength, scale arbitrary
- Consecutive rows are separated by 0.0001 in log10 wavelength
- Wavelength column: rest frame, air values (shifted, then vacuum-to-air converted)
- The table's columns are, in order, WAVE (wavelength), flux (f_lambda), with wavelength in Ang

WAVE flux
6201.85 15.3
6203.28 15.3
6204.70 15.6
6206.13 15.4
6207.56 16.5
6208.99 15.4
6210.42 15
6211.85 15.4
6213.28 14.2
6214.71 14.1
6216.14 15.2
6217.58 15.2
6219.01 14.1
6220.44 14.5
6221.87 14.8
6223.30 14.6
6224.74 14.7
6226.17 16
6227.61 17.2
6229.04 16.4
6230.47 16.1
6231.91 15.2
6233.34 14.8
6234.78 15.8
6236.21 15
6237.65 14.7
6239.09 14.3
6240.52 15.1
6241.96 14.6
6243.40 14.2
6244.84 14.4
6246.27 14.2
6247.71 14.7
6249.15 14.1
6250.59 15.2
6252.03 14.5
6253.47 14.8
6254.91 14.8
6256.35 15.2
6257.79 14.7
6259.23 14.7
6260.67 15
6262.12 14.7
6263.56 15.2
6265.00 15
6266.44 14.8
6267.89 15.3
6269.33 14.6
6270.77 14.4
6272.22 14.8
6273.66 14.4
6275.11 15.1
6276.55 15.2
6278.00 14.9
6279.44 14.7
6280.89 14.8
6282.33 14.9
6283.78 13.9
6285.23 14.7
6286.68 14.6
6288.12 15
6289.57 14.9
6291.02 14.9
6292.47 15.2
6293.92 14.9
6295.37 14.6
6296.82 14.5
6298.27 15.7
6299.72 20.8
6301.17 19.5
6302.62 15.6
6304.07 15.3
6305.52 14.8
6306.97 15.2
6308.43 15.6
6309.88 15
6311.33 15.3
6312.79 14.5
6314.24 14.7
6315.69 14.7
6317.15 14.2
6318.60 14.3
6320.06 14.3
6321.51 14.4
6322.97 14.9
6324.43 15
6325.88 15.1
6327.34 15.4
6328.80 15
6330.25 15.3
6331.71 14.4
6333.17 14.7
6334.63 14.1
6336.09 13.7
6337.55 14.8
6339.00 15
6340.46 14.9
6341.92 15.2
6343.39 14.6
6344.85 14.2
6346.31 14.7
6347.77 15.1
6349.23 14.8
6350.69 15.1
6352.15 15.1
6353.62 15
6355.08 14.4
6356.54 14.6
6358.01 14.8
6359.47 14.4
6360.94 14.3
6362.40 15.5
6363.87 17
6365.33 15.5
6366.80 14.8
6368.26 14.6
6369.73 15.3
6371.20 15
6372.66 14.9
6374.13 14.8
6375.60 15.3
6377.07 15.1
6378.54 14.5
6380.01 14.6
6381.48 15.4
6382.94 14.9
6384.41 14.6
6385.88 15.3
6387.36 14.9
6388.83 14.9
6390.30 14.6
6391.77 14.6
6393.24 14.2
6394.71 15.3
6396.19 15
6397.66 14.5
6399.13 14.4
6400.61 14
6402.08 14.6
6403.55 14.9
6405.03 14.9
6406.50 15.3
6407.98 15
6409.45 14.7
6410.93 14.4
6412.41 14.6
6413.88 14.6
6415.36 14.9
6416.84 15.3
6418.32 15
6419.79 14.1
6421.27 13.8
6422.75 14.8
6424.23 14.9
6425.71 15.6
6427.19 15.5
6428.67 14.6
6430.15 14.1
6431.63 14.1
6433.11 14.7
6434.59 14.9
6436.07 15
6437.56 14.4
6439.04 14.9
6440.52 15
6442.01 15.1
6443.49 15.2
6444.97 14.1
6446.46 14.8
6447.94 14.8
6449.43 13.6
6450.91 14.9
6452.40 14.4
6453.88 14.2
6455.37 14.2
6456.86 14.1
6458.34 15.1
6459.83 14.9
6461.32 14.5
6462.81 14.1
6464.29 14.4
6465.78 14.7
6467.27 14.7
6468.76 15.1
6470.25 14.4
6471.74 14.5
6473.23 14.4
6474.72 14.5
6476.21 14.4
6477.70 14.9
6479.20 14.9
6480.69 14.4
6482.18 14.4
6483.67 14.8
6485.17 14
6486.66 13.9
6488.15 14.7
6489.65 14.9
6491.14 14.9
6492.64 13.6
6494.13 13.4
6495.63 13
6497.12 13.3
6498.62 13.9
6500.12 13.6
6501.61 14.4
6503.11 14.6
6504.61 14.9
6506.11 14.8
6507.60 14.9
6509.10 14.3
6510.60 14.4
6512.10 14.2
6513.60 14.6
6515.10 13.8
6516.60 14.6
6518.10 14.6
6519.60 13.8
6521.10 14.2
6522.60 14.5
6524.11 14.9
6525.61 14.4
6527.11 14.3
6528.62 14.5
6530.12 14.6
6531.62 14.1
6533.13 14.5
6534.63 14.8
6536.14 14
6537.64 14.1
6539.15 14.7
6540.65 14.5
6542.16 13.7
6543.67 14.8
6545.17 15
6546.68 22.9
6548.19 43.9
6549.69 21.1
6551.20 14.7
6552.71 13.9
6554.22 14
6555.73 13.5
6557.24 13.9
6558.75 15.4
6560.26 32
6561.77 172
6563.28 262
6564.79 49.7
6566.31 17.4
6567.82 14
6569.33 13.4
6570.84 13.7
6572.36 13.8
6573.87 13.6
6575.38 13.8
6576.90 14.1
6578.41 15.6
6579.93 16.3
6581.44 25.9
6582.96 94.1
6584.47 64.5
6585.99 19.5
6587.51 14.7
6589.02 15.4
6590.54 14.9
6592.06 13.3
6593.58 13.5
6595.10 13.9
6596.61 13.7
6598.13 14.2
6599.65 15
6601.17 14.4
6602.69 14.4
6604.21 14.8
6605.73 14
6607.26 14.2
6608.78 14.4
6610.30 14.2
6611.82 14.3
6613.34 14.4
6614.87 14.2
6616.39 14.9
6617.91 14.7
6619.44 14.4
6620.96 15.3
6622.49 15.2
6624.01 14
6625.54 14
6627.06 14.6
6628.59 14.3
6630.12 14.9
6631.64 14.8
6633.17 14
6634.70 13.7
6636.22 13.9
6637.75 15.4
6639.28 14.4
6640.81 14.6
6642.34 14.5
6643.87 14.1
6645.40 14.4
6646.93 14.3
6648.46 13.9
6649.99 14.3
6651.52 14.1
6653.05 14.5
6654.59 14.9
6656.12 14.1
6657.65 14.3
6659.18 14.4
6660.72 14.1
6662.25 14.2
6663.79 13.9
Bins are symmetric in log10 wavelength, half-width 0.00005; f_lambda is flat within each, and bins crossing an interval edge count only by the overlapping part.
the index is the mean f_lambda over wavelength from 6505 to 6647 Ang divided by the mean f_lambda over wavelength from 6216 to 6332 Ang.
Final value 1.42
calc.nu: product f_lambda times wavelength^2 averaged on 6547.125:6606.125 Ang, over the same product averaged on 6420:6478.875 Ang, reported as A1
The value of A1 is 2.2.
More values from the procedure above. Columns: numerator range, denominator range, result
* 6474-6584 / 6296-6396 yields 1.60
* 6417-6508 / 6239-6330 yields 1.02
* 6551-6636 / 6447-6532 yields 1.80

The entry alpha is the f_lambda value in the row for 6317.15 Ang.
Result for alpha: 14.2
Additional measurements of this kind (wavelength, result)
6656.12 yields 14.1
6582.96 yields 94.1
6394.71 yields 15.3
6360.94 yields 14.3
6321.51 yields 14.4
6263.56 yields 15.2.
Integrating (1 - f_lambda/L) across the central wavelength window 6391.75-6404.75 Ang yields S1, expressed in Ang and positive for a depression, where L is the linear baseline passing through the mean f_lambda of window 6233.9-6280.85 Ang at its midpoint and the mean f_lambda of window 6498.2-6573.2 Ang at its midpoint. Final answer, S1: 3.4 Ang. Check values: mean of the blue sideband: 14.8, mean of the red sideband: 24.5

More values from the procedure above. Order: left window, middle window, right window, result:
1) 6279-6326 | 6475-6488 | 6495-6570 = 4.6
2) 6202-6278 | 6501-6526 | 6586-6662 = 0.2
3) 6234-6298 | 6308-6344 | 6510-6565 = 5.9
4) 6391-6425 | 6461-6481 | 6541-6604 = 5.8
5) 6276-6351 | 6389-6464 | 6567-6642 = 6.0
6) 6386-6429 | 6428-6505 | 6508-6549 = 4.1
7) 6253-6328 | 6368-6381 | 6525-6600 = 2.7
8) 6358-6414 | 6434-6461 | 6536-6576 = 8.6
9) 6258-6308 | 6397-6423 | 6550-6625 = 6.9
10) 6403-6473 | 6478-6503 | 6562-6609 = 7.4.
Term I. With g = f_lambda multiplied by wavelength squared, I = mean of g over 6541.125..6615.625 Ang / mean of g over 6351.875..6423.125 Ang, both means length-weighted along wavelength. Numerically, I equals 1.97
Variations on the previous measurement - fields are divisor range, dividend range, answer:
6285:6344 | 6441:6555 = 1.05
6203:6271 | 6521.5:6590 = 2.13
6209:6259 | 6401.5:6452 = 1.05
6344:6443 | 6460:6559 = 1.05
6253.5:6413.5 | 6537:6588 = 2.42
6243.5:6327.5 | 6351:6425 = 1.02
